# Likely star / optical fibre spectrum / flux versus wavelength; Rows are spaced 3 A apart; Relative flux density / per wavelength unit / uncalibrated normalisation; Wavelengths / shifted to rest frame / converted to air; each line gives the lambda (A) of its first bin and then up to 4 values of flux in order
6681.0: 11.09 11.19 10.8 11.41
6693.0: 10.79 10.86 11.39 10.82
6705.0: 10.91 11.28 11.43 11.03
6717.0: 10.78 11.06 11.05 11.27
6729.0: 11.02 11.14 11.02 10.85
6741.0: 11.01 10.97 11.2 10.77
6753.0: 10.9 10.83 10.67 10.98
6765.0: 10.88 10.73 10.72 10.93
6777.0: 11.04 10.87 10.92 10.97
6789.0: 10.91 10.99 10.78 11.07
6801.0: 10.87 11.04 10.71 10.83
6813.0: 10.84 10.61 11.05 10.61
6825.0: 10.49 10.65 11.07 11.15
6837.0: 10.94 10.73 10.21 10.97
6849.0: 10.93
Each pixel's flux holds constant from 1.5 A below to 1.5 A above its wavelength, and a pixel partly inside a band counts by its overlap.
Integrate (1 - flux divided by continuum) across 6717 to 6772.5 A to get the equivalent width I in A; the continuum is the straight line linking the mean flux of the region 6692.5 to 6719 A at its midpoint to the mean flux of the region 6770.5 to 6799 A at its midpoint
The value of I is 0.2 A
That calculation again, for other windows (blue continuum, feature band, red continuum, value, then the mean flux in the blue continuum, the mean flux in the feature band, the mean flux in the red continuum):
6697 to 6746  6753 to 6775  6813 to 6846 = 0.2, 11.1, 10.8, 10.8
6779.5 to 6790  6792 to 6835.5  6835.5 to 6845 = -0.3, 10.9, 10.8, 10.6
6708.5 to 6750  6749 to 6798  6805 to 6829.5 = 0.1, 11.1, 10.9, 10.7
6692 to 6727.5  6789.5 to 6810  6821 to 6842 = -0.1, 11.1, 10.9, 10.8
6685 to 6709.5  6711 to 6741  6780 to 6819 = -0.1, 11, 11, 10.9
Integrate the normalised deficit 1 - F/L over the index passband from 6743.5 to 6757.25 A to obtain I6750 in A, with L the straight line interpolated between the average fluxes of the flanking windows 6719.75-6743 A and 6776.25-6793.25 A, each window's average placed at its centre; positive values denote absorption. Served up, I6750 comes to 0.1 A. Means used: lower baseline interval 11.1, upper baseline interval 10.9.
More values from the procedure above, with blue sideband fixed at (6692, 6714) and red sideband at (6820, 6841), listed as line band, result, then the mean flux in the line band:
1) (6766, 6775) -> 0.1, 10.8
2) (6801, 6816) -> 0.0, 10.8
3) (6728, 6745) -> 0.0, 11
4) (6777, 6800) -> -0.1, 10.9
